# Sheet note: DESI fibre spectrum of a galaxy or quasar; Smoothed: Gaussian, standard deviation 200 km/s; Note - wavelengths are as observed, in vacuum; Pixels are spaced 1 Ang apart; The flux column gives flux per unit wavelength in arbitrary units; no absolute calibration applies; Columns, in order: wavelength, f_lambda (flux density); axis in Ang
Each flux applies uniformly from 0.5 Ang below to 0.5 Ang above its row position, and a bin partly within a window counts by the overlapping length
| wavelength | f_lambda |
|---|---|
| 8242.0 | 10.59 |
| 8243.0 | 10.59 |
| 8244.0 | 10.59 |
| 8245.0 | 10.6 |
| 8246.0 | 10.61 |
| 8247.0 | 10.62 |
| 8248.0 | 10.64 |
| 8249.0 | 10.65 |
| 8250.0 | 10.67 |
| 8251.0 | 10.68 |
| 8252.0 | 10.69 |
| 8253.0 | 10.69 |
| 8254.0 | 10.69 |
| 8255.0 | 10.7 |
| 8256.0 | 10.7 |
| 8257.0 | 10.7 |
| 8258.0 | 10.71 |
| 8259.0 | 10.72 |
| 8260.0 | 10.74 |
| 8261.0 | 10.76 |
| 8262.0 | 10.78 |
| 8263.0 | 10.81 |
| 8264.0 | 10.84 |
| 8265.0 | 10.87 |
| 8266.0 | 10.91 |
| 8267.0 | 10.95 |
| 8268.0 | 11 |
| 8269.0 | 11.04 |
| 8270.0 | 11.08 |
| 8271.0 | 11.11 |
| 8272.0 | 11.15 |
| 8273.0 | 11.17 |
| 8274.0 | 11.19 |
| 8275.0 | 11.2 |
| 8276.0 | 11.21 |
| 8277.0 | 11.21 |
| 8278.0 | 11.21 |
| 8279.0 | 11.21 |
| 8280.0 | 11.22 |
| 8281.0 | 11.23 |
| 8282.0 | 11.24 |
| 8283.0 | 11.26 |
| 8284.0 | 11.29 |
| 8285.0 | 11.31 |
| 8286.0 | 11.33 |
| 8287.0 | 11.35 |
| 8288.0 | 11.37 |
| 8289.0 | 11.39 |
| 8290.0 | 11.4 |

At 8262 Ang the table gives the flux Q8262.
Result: 10.78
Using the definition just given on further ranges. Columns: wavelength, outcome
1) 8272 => 11.15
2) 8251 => 10.68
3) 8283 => 11.26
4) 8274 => 11.19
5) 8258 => 10.71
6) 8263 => 10.81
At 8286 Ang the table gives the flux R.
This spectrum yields 11.33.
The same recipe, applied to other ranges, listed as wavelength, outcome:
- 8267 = 10.95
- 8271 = 11.11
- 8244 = 10.59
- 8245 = 10.6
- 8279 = 11.21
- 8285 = 11.31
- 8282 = 11.24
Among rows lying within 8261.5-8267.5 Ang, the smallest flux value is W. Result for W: 10.78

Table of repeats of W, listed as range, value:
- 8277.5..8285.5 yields 11.21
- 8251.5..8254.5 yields 10.69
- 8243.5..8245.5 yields 10.59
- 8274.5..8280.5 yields 11.2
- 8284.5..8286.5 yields 11.31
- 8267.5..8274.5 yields 11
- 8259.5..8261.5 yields 10.74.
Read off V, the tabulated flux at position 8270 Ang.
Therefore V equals 11.08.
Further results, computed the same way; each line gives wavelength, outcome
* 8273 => 11.17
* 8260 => 10.74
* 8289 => 11.39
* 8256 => 10.7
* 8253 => 10.69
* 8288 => 11.37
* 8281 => 11.23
